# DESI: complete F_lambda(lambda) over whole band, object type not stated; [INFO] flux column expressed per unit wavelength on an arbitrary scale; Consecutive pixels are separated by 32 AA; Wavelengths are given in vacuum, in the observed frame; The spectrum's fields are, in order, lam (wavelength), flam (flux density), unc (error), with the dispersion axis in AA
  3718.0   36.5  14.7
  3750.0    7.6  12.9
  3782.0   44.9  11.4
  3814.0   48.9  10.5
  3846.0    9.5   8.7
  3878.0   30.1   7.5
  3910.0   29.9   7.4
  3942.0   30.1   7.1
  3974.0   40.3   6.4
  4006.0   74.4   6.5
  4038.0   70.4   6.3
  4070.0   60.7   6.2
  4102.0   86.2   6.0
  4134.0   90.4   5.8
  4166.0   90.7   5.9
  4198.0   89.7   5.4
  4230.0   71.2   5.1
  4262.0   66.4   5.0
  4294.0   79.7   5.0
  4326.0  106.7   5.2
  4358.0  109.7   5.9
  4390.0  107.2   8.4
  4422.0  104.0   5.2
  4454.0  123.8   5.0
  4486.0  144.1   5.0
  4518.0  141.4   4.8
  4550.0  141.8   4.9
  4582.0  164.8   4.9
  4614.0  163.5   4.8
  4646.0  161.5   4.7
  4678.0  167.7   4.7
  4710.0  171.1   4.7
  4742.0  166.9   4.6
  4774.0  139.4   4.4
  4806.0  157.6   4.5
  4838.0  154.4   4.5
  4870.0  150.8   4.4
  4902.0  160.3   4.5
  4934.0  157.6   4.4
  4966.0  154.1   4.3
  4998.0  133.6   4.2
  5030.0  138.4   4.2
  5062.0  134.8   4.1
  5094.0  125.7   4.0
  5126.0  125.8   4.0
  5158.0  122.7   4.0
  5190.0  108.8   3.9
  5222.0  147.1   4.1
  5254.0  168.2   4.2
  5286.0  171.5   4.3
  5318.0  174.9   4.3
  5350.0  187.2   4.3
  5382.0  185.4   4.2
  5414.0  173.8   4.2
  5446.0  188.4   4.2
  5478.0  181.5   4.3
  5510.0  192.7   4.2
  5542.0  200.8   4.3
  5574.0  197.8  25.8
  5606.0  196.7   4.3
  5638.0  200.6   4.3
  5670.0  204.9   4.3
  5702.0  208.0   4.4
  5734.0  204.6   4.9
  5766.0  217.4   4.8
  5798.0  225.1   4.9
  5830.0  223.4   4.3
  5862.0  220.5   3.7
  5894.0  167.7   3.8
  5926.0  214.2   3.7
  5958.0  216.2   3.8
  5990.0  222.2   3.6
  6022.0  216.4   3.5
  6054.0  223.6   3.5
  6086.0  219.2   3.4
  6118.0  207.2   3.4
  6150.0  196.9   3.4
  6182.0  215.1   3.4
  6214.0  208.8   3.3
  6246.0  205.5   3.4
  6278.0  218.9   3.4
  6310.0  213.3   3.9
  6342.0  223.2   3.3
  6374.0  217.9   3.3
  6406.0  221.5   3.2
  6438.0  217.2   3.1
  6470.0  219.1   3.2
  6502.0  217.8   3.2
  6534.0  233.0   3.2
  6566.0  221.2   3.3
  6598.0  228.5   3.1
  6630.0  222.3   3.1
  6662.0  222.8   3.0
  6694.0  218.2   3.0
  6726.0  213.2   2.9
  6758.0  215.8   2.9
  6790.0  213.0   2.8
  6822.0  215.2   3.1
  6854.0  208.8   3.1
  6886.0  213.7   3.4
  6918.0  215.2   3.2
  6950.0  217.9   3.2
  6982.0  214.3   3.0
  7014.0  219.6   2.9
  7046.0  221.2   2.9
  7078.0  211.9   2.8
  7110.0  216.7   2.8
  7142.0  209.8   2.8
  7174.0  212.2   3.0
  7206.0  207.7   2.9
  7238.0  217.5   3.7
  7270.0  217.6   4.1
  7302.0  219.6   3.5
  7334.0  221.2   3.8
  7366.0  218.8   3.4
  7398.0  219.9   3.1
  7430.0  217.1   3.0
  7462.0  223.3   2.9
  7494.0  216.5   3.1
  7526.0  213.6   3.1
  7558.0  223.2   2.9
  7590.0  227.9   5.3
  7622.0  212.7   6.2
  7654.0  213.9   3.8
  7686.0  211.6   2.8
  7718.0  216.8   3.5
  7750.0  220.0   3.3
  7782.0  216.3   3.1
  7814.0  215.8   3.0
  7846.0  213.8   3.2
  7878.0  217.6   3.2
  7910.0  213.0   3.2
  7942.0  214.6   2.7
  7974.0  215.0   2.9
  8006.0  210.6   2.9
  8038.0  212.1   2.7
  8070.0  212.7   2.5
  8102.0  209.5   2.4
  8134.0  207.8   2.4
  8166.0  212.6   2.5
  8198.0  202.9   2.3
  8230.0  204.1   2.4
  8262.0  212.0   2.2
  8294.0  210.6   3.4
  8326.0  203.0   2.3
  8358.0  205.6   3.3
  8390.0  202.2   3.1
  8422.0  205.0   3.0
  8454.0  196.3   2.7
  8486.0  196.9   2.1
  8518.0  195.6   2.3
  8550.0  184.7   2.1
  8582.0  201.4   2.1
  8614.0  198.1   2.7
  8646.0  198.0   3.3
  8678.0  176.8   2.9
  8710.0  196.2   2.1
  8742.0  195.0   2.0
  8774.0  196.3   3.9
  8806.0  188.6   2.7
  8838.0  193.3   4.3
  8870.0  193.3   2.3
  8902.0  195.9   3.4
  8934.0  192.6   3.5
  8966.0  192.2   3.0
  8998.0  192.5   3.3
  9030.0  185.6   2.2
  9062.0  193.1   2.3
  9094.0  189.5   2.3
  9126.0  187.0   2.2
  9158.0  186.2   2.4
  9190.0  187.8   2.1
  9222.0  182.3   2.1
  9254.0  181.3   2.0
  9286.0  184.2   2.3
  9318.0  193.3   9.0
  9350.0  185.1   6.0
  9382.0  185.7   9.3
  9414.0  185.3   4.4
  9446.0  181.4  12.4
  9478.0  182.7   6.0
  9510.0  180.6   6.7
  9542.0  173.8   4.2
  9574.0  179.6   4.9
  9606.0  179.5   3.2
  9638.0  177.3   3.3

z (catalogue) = 0.00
